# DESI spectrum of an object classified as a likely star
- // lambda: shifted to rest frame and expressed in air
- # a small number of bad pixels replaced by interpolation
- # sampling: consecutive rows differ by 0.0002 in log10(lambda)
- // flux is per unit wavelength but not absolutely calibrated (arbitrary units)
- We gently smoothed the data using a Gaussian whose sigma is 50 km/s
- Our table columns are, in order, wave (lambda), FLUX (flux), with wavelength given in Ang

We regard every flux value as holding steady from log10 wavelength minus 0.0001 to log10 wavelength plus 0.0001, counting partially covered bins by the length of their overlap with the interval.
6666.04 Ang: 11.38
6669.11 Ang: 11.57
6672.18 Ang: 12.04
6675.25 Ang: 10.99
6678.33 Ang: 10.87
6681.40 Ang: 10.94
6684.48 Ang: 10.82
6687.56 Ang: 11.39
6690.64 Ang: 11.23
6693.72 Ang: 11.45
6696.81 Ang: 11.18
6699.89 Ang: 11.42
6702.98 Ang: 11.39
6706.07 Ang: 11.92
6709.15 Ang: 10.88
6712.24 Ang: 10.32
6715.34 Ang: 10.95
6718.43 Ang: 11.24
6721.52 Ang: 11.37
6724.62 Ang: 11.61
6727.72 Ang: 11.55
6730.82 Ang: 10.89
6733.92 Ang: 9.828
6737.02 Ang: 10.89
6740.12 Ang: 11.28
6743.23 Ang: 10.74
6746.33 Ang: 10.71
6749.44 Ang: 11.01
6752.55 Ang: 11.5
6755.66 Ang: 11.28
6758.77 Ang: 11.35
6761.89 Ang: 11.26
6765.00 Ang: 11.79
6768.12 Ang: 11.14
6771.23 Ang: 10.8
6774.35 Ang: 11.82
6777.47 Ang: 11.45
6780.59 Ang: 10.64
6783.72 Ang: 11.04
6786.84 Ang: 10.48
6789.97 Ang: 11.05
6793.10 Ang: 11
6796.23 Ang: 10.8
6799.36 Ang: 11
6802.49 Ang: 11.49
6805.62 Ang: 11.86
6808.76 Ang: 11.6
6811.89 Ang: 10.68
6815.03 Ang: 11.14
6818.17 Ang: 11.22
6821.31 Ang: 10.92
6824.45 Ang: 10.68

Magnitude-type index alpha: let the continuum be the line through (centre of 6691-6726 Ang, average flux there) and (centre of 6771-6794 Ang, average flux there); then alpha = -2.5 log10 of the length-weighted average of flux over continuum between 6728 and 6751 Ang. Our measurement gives 0.03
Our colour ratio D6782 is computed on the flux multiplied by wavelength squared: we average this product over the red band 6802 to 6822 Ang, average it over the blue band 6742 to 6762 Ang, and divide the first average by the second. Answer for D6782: 1.03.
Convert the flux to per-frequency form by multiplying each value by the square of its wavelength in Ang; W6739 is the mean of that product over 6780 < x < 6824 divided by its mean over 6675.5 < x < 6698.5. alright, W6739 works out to 1.03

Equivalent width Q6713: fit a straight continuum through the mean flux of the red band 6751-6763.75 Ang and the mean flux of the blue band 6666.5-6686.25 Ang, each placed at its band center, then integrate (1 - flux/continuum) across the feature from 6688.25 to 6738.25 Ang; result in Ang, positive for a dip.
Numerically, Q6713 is 0.6 Ang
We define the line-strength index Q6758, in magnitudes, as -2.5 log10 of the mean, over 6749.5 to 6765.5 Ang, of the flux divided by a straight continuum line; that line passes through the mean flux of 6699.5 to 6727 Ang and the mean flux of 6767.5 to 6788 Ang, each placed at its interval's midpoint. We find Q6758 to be -0.02 mag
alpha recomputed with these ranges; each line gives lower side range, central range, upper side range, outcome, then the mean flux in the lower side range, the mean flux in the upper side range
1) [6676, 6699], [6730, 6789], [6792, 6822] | 0.01 mag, 11.1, 11.2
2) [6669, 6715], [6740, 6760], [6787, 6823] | 0.01 mag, 11.2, 11.1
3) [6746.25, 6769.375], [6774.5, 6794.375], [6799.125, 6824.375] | 0.02 mag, 11.3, 11.2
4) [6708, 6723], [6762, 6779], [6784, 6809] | -0.03 mag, 11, 11.1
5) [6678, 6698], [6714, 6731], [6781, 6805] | -0.02 mag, 11.1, 11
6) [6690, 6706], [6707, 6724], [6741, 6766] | 0.03 mag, 11.4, 11.2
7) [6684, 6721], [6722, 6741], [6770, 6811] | 0.02 mag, 11.2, 11.2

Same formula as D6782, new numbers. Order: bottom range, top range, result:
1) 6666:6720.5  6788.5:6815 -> 1.03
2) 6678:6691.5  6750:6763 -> 1.05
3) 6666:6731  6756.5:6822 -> 1.02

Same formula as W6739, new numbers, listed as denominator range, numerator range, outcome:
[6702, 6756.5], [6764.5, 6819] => 1.03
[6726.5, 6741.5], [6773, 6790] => 1.03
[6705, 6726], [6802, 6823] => 1.04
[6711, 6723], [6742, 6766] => 1.03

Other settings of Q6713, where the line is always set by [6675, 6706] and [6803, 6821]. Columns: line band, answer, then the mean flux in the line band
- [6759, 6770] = -0.1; 11.4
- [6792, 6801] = 0.3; 10.9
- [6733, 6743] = 0.5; 10.7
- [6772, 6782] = 0.0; 11.3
